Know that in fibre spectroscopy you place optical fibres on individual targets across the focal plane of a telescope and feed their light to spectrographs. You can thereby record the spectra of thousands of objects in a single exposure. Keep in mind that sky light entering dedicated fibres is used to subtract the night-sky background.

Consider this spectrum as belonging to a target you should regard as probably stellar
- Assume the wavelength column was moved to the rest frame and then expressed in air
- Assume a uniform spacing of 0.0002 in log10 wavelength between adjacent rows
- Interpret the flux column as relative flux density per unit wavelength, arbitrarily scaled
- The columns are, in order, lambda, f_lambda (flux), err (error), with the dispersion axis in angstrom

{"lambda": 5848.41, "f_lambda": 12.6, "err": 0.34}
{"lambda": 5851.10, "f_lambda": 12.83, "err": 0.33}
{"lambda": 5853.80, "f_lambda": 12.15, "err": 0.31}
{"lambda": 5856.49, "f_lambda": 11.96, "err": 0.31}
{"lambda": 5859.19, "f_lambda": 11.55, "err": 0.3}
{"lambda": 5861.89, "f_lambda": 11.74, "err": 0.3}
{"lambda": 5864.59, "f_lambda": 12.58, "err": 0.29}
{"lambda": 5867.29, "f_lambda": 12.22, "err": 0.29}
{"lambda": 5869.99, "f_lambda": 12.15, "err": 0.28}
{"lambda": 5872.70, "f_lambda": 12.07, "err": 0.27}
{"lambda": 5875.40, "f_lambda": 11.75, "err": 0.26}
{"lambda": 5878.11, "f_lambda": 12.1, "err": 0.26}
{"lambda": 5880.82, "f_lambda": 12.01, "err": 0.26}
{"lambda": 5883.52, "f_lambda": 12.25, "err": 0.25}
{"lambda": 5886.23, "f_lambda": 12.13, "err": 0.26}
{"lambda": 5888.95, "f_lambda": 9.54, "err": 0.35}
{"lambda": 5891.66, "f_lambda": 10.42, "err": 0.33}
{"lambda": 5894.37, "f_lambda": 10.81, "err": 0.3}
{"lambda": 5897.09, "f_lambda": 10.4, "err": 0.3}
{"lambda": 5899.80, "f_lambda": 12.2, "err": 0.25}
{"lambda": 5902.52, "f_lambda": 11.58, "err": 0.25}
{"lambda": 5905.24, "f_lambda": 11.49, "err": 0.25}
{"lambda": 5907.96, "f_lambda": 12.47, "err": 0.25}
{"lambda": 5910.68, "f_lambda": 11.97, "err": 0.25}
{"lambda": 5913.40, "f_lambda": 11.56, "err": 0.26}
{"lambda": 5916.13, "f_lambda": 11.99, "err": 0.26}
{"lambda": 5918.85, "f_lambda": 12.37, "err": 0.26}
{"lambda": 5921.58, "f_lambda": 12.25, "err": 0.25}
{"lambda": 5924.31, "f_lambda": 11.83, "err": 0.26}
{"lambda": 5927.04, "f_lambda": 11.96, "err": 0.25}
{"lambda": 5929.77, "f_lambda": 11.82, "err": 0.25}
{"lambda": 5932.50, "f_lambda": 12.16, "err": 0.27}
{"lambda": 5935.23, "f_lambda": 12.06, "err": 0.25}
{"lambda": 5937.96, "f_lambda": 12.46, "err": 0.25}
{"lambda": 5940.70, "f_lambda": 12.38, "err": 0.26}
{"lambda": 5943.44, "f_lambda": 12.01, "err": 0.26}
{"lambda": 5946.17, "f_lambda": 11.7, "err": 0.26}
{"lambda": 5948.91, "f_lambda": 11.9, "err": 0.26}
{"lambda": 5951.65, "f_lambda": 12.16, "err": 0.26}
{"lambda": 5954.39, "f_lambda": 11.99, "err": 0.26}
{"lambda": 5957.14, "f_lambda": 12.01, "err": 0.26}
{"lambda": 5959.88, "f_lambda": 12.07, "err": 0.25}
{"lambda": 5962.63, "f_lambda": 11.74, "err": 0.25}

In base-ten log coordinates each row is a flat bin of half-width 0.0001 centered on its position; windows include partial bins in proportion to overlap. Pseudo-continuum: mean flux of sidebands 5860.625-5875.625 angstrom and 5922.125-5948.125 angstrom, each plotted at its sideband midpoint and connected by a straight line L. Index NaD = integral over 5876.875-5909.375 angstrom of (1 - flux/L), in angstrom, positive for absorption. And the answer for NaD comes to 1.7 angstrom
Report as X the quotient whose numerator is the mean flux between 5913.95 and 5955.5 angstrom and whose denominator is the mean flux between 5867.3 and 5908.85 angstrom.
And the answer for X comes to 1.04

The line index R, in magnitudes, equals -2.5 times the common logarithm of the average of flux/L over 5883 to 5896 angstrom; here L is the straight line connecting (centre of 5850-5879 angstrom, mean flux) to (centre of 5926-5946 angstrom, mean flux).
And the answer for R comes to 0.11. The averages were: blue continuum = 12.1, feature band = 10.9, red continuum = 12.1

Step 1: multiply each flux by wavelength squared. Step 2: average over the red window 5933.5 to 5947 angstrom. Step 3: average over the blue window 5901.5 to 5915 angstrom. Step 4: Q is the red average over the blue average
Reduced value 1.04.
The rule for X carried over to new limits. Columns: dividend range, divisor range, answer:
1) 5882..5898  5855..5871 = 0.91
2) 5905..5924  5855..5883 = 1.00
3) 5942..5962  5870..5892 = 1.03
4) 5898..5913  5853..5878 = 0.99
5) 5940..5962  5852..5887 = 1.00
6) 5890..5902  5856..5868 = 0.91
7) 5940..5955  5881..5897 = 1.09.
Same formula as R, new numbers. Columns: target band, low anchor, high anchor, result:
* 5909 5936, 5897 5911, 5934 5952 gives -0.006 mag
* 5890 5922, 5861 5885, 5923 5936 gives 0.040 mag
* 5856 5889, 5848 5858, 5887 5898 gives -0.053 mag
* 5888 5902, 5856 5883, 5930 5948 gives 0.123 mag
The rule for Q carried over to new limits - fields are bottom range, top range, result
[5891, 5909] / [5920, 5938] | 1.07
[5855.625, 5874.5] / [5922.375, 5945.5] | 1.03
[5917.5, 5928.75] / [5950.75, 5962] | 1.01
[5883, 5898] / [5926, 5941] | 1.13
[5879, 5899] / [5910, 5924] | 1.09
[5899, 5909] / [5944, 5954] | 1.02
